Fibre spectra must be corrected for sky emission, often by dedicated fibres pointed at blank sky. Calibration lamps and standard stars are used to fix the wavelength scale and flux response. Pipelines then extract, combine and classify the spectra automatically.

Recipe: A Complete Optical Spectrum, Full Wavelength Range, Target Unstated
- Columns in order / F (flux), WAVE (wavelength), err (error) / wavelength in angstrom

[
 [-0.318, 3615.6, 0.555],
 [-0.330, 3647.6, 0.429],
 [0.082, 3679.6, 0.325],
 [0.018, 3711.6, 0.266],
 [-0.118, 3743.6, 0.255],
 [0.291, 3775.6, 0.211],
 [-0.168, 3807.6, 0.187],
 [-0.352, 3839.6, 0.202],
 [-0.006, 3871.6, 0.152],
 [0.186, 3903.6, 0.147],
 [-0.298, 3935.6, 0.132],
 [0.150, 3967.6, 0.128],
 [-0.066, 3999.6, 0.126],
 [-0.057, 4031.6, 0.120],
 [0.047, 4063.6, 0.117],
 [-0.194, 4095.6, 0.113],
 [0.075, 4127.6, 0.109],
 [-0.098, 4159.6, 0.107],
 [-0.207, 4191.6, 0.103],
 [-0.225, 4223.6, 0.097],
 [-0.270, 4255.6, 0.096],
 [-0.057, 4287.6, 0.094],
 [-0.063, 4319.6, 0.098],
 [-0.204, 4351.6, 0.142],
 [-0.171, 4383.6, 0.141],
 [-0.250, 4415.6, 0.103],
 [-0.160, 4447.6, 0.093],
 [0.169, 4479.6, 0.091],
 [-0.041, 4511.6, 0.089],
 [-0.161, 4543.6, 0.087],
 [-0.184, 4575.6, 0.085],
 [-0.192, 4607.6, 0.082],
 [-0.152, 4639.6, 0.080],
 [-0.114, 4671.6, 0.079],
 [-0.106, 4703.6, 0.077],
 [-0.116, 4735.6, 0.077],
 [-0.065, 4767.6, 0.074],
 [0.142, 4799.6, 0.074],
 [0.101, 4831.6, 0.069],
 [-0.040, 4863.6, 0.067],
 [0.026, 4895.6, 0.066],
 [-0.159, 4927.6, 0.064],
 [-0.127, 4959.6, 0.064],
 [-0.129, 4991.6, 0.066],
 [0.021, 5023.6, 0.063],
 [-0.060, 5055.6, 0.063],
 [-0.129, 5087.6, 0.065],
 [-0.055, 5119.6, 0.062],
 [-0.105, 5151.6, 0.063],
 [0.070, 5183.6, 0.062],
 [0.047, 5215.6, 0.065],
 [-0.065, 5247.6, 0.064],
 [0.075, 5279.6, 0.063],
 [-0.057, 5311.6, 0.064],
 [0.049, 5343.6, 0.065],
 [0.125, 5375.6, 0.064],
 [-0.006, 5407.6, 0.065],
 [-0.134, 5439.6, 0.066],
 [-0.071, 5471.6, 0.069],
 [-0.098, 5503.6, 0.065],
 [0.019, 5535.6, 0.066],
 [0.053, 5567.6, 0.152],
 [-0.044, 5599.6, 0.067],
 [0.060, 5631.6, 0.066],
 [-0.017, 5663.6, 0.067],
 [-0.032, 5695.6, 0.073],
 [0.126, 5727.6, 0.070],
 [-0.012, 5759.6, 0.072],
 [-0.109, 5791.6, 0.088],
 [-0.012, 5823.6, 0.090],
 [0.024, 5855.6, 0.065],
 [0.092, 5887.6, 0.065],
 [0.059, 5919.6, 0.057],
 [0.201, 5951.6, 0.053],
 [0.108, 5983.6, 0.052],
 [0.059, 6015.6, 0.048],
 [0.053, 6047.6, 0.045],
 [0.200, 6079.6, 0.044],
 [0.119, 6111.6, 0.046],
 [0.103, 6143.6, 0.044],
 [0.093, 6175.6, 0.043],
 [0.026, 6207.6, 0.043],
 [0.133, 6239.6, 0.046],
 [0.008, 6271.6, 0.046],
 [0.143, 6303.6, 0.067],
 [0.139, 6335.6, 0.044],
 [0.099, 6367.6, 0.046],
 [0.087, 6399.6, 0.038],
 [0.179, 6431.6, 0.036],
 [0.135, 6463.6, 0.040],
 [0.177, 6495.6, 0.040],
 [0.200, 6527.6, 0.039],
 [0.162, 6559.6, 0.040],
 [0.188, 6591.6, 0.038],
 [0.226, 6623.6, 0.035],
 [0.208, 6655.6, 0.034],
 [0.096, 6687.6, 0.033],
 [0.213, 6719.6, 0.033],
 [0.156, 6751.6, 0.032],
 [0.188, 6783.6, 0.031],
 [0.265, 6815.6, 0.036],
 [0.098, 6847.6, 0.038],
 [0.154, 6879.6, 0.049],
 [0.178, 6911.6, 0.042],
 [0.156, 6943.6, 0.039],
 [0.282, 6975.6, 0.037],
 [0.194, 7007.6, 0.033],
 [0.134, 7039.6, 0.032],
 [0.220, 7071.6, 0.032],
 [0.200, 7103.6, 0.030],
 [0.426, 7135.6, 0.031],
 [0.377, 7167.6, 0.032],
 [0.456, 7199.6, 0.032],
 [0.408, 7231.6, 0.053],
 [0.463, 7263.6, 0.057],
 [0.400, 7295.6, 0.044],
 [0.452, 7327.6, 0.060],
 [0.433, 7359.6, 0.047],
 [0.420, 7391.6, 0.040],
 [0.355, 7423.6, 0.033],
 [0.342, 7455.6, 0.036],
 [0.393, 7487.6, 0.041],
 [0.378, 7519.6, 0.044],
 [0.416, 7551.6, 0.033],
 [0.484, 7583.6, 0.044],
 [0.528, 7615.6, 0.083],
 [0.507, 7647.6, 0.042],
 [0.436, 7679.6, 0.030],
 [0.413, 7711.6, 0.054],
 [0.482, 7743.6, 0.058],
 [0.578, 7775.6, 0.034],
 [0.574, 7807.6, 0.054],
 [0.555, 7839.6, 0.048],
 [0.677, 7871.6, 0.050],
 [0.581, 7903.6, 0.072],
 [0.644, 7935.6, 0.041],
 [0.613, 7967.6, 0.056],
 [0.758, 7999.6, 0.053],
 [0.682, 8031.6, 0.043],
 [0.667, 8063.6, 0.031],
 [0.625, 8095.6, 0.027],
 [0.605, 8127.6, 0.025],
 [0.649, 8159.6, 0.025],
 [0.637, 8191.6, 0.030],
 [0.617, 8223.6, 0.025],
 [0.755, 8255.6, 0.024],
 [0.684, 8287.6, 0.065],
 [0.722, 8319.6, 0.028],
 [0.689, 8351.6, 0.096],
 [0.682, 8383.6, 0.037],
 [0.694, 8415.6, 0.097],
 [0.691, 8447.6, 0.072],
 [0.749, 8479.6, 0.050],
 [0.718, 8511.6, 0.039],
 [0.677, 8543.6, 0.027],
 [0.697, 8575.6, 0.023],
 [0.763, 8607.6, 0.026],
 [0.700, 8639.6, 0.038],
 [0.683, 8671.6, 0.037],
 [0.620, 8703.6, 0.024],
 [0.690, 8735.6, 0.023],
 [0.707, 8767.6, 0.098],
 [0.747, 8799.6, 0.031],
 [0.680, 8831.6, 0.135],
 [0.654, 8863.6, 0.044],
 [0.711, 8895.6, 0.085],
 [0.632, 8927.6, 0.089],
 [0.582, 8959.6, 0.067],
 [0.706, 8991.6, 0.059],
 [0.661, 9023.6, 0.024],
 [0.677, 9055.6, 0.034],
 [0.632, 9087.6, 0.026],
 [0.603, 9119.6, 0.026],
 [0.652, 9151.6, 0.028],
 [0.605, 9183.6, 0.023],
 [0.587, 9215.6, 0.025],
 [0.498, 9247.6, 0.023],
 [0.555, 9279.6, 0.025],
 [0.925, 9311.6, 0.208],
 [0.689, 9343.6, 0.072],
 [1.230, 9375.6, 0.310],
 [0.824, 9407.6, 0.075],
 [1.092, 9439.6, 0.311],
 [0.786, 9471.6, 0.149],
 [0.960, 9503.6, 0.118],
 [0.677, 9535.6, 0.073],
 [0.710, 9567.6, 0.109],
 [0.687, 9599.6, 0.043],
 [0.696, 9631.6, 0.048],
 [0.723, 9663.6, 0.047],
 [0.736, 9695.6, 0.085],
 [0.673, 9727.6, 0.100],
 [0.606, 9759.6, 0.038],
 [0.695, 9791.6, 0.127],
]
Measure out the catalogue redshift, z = 0.787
